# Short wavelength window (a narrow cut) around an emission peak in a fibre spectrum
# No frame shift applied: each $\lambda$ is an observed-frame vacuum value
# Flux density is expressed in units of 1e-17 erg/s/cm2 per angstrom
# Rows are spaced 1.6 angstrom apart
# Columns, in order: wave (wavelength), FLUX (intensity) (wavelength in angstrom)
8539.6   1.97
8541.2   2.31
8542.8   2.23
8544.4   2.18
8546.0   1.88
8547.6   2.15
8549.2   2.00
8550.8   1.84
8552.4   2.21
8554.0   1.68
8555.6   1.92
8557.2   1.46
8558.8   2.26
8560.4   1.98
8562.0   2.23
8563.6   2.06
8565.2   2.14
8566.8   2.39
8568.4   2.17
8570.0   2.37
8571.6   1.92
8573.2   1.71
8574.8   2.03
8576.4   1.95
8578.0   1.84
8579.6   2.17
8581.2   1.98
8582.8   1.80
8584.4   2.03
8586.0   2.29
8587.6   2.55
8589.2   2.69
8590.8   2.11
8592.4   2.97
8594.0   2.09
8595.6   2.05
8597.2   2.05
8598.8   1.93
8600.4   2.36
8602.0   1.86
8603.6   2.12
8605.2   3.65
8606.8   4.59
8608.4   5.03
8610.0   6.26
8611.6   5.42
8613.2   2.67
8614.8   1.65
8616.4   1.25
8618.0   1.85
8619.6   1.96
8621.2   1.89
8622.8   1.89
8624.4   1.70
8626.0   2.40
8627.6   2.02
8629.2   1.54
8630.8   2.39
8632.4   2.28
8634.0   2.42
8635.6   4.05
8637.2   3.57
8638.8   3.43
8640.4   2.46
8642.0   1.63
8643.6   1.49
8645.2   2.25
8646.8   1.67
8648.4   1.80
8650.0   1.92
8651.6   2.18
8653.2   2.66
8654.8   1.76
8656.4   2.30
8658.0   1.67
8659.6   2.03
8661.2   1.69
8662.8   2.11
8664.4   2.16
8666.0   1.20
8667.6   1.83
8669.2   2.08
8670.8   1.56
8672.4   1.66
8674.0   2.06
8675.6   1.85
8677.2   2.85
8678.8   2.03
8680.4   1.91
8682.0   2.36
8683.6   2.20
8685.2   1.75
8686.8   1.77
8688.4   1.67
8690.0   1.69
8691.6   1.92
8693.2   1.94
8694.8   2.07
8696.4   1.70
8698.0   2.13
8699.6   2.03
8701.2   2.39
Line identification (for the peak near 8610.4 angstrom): H-alpha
